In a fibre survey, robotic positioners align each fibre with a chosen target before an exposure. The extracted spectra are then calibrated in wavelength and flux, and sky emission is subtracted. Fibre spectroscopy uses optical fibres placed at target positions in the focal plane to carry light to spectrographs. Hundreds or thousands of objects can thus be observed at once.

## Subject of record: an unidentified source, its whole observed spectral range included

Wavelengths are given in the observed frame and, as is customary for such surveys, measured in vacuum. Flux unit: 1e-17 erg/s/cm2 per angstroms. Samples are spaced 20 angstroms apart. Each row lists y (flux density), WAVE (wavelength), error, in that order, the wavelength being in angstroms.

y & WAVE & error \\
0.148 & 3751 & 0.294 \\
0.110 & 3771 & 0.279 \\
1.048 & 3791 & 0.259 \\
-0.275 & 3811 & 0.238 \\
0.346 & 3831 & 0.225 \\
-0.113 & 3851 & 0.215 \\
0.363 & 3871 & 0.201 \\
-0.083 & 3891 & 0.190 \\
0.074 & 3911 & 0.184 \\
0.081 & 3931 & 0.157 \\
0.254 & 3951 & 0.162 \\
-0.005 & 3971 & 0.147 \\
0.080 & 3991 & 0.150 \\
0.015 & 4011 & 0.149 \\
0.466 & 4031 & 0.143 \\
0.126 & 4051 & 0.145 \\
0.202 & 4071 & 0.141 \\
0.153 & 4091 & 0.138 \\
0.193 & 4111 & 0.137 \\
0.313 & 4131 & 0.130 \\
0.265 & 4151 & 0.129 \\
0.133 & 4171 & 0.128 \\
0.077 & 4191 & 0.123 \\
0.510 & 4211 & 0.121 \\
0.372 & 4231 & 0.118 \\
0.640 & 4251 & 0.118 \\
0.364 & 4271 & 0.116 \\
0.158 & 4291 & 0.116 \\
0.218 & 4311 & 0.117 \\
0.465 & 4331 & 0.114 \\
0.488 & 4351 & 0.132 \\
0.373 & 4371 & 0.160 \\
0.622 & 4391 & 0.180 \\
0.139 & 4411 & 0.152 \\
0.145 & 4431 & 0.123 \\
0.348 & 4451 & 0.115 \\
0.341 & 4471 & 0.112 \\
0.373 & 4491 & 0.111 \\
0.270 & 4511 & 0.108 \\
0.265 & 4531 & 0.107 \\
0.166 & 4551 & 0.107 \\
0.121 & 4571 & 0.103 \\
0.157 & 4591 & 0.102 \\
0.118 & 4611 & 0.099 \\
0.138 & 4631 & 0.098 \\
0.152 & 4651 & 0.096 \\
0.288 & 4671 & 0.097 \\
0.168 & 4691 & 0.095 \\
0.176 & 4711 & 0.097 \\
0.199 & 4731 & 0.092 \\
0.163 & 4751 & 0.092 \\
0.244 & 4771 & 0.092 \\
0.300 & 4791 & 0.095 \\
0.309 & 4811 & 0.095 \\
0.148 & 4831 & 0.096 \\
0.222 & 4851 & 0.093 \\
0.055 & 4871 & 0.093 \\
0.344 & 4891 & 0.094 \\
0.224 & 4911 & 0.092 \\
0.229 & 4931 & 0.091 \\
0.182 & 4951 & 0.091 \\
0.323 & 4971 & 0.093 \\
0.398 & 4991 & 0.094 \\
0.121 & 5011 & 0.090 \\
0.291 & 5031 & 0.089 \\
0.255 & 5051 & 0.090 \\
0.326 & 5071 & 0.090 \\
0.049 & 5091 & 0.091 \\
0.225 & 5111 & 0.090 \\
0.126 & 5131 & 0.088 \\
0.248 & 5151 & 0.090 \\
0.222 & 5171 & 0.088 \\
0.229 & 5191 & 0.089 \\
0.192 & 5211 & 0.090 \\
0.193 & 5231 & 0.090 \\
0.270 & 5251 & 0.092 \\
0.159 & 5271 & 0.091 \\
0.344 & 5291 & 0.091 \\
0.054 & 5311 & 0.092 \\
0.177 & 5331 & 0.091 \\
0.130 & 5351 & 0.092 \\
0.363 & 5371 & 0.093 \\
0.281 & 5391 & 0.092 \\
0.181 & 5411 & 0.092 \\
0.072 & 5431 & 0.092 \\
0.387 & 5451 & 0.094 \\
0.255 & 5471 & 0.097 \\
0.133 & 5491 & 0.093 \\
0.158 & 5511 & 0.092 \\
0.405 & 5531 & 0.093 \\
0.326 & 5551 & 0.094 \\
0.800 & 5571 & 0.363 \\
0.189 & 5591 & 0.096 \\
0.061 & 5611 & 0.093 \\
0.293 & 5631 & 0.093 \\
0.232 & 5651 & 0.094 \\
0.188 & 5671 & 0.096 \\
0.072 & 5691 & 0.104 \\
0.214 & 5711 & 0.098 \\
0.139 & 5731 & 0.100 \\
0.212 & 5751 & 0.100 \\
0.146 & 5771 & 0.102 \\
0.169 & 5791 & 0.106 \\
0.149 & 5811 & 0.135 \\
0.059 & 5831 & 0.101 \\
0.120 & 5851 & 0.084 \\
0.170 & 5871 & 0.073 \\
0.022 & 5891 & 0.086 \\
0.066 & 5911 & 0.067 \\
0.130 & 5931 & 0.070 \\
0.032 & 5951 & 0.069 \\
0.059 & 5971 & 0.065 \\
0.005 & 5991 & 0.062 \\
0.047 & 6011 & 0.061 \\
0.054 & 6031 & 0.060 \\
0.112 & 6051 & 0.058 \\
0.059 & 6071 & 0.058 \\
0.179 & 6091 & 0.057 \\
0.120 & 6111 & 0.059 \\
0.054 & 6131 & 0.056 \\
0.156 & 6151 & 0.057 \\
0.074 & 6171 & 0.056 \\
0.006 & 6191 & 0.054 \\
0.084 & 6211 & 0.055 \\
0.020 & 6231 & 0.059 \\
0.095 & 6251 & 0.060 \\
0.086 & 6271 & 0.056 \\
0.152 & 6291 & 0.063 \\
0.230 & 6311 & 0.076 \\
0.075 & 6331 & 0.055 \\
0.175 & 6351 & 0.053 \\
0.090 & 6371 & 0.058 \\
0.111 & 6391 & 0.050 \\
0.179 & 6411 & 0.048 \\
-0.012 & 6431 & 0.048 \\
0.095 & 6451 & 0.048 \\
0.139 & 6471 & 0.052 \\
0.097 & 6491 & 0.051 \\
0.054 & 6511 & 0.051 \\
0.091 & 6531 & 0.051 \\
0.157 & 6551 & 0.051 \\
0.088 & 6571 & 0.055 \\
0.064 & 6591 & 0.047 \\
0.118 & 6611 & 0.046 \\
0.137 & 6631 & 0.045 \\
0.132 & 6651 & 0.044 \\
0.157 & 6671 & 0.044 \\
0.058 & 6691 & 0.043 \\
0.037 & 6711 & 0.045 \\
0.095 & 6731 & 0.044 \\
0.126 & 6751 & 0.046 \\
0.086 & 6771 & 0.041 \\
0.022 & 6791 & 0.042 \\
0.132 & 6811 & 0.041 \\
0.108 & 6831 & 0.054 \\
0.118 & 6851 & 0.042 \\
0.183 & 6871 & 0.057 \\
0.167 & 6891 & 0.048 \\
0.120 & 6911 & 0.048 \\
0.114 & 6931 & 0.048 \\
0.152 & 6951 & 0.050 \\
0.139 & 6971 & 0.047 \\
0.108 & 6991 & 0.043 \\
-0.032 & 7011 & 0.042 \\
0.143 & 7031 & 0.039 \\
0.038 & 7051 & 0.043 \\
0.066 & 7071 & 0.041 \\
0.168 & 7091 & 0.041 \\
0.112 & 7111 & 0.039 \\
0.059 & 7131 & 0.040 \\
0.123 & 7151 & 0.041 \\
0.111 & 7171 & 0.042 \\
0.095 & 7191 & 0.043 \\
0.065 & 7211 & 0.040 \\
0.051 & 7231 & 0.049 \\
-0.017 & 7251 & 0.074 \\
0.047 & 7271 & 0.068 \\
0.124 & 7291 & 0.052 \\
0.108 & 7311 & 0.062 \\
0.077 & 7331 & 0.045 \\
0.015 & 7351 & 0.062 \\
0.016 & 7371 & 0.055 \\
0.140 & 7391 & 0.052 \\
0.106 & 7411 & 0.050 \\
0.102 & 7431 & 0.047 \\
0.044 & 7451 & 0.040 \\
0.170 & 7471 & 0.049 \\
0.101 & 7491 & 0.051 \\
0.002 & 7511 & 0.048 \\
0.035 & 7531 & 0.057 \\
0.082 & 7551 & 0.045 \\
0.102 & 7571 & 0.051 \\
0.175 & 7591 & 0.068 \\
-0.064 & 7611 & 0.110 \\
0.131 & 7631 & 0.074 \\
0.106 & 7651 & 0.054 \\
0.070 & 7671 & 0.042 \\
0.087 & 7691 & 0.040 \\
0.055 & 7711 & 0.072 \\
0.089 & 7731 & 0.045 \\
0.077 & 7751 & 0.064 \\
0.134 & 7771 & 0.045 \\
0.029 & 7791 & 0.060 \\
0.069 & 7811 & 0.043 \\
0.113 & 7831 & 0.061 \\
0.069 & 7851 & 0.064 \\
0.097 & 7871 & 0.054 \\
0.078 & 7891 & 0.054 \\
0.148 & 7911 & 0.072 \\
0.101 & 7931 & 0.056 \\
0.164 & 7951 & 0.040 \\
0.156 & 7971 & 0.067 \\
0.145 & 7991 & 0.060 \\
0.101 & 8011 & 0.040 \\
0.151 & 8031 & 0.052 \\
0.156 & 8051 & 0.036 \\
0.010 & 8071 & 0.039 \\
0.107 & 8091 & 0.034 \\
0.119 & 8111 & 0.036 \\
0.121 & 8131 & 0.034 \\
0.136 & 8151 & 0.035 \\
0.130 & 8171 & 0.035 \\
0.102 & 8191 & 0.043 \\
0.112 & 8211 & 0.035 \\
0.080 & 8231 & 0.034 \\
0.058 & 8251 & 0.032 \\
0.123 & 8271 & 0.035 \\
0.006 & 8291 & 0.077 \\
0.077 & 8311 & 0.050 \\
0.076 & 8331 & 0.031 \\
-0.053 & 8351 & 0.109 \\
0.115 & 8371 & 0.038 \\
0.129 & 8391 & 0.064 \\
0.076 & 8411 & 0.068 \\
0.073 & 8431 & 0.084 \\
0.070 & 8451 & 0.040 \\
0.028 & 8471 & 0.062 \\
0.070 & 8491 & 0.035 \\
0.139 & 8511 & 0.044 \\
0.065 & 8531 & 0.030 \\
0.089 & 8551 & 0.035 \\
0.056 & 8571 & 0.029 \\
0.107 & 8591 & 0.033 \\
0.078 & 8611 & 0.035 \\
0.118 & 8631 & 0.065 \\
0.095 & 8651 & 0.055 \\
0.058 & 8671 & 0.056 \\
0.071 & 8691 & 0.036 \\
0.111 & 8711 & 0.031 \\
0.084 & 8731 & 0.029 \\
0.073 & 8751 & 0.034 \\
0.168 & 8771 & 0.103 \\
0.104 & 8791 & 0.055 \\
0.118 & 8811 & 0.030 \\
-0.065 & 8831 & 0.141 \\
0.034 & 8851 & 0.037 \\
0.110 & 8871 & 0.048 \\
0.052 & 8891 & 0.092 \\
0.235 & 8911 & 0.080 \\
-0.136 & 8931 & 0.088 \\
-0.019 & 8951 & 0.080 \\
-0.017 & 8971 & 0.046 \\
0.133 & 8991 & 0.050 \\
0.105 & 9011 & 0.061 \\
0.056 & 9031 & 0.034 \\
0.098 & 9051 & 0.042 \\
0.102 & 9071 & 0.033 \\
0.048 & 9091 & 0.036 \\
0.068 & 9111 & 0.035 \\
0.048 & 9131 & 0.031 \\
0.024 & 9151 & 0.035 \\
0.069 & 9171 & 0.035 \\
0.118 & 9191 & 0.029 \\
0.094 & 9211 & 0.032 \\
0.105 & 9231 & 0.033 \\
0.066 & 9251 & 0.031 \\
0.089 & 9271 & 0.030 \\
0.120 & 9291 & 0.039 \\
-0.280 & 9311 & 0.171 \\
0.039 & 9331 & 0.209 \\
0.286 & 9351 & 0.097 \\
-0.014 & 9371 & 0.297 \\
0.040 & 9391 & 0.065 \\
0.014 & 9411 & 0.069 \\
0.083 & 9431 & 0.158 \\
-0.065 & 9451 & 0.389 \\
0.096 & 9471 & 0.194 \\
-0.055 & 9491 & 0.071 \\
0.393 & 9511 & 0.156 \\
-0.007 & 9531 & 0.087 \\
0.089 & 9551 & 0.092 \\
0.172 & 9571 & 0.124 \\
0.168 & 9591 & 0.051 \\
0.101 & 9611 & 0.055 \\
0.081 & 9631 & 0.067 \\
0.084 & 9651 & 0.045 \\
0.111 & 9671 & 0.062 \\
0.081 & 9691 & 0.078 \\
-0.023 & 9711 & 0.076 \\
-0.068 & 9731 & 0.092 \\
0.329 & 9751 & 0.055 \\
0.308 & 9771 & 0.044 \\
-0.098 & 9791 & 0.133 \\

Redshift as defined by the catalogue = 1.618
